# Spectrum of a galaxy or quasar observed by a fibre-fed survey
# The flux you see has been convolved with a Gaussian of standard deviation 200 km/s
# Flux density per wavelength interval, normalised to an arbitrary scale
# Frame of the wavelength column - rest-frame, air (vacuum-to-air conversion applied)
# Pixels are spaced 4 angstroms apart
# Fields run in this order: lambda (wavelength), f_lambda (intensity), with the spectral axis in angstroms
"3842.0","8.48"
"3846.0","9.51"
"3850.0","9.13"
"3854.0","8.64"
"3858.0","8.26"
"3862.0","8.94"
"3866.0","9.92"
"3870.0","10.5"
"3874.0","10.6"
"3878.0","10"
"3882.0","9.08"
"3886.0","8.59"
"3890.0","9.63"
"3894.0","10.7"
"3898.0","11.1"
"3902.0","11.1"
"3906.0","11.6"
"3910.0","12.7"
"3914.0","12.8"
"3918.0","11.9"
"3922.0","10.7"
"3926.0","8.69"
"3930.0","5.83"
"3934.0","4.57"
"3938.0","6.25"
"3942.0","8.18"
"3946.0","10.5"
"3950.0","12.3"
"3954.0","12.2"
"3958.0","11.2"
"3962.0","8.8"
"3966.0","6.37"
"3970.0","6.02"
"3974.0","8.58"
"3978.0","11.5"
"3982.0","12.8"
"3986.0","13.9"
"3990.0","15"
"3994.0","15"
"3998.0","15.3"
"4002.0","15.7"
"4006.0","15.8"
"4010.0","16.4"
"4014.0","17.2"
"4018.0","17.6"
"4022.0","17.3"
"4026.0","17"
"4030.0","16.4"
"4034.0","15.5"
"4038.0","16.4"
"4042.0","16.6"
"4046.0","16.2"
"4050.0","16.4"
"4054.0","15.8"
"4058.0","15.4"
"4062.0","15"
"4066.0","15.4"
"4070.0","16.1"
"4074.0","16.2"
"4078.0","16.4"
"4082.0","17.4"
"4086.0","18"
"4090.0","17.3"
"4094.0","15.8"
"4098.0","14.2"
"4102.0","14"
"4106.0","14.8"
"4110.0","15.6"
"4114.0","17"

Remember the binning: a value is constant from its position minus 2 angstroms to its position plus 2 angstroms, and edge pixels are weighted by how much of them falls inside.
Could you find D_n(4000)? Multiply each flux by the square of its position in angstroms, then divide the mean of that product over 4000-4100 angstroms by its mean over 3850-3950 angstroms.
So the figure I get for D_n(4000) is 1.82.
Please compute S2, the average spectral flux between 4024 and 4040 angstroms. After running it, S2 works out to 16.3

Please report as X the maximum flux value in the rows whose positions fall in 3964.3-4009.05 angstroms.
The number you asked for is 15.8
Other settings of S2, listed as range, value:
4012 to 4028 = 17.3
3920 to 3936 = 7.45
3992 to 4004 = 15.3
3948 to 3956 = 12.2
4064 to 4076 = 15.9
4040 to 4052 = 16.4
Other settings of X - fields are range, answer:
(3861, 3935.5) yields 12.8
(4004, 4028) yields 17.6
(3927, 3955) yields 12.3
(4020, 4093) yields 18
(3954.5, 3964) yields 11.2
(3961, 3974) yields 8.8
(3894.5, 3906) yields 11.6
